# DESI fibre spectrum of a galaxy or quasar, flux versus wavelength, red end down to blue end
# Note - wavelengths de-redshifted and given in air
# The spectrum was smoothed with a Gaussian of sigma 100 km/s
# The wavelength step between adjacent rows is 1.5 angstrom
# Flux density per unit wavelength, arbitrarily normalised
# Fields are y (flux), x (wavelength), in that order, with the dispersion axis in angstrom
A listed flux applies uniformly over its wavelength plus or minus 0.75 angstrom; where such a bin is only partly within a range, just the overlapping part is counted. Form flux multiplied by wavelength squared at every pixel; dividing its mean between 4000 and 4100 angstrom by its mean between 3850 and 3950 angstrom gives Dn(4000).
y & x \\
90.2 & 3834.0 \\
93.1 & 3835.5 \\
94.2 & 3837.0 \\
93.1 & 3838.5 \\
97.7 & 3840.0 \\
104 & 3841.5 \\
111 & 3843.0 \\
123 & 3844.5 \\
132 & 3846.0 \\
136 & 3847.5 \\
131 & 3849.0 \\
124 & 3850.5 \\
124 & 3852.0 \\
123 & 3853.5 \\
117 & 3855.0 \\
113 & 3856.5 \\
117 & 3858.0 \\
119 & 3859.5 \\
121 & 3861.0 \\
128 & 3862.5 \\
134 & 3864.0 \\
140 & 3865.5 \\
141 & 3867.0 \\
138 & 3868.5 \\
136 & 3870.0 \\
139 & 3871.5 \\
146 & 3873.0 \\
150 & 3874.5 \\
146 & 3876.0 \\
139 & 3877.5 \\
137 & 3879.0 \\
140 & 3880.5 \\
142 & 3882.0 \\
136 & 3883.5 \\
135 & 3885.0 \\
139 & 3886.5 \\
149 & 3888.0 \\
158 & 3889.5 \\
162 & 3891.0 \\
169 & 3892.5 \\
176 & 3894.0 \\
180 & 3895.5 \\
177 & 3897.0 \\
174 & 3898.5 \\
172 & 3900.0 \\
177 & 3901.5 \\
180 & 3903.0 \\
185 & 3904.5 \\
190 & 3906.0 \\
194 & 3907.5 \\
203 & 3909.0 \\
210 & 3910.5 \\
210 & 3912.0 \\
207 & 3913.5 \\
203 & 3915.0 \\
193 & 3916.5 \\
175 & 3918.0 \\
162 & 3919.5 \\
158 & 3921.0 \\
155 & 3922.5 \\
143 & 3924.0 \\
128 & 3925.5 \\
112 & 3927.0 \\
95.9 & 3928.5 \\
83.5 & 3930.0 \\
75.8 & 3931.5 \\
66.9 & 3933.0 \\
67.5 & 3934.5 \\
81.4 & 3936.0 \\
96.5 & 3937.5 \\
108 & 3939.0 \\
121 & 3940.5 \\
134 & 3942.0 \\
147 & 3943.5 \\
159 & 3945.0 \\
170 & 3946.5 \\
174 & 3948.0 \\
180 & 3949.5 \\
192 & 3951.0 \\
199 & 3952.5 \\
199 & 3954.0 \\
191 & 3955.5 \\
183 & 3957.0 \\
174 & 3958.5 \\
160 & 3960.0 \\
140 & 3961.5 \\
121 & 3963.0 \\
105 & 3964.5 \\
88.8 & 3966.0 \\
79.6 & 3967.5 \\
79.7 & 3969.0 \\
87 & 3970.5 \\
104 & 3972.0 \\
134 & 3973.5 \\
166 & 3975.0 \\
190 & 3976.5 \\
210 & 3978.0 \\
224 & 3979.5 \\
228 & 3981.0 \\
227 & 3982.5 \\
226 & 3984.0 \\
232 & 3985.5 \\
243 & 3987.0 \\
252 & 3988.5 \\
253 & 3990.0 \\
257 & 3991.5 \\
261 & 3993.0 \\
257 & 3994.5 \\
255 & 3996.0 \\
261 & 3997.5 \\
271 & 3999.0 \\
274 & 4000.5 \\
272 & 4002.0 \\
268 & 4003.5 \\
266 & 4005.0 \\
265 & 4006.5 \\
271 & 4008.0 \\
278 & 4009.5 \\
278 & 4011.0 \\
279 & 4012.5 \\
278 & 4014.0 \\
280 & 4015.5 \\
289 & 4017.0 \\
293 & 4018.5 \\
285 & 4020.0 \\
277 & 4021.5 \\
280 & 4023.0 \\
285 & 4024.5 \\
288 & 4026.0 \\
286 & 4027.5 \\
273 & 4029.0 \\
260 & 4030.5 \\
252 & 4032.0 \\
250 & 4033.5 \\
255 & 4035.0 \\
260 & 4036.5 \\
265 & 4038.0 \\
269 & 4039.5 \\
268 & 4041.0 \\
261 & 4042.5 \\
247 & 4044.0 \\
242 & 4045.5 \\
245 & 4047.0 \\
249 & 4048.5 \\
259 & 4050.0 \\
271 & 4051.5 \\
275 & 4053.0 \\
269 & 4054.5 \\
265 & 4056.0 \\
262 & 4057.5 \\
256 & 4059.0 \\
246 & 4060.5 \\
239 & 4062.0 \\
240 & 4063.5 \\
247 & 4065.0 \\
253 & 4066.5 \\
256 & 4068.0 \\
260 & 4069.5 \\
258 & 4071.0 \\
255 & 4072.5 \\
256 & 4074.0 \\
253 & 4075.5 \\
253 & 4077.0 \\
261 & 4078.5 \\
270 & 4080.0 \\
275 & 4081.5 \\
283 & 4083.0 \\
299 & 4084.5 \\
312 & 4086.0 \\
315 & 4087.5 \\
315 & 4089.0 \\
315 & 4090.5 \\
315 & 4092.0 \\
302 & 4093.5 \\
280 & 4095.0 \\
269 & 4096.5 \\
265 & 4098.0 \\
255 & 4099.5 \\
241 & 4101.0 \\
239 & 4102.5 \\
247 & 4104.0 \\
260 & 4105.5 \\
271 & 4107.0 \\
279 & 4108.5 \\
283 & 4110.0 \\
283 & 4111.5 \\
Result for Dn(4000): 2.0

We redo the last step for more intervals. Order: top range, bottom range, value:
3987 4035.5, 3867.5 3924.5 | 1.73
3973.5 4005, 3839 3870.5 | 2.07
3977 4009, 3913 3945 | 2.01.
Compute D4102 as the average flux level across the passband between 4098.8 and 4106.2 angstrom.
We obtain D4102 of 248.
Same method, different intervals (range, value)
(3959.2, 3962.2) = 151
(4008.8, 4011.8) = 278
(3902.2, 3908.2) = 187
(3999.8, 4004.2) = 271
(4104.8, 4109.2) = 270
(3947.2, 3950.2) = 177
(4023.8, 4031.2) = 278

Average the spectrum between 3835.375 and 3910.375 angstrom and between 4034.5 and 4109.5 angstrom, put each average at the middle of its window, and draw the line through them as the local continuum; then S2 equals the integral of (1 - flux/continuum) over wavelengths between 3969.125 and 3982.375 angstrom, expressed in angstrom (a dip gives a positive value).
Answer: 2.6 angstrom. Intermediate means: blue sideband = 143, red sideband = 266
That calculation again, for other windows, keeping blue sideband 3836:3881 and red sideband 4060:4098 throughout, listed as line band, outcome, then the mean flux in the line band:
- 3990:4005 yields -3.1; 264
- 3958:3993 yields 5.3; 175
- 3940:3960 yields 1.7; 171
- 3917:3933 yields 4.0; 127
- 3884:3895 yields -0.6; 156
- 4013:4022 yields -2.0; 284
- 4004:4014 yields -2.1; 273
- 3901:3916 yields -3.4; 196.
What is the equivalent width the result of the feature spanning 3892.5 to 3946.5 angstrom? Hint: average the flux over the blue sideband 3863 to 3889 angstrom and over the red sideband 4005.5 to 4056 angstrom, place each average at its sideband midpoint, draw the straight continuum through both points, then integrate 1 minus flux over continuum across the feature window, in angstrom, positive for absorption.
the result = 6.63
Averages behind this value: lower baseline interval 140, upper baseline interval 269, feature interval 152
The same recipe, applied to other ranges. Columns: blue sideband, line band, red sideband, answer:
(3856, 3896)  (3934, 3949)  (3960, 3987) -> 2.5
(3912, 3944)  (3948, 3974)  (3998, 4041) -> 5.1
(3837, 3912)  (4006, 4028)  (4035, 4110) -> -4.6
